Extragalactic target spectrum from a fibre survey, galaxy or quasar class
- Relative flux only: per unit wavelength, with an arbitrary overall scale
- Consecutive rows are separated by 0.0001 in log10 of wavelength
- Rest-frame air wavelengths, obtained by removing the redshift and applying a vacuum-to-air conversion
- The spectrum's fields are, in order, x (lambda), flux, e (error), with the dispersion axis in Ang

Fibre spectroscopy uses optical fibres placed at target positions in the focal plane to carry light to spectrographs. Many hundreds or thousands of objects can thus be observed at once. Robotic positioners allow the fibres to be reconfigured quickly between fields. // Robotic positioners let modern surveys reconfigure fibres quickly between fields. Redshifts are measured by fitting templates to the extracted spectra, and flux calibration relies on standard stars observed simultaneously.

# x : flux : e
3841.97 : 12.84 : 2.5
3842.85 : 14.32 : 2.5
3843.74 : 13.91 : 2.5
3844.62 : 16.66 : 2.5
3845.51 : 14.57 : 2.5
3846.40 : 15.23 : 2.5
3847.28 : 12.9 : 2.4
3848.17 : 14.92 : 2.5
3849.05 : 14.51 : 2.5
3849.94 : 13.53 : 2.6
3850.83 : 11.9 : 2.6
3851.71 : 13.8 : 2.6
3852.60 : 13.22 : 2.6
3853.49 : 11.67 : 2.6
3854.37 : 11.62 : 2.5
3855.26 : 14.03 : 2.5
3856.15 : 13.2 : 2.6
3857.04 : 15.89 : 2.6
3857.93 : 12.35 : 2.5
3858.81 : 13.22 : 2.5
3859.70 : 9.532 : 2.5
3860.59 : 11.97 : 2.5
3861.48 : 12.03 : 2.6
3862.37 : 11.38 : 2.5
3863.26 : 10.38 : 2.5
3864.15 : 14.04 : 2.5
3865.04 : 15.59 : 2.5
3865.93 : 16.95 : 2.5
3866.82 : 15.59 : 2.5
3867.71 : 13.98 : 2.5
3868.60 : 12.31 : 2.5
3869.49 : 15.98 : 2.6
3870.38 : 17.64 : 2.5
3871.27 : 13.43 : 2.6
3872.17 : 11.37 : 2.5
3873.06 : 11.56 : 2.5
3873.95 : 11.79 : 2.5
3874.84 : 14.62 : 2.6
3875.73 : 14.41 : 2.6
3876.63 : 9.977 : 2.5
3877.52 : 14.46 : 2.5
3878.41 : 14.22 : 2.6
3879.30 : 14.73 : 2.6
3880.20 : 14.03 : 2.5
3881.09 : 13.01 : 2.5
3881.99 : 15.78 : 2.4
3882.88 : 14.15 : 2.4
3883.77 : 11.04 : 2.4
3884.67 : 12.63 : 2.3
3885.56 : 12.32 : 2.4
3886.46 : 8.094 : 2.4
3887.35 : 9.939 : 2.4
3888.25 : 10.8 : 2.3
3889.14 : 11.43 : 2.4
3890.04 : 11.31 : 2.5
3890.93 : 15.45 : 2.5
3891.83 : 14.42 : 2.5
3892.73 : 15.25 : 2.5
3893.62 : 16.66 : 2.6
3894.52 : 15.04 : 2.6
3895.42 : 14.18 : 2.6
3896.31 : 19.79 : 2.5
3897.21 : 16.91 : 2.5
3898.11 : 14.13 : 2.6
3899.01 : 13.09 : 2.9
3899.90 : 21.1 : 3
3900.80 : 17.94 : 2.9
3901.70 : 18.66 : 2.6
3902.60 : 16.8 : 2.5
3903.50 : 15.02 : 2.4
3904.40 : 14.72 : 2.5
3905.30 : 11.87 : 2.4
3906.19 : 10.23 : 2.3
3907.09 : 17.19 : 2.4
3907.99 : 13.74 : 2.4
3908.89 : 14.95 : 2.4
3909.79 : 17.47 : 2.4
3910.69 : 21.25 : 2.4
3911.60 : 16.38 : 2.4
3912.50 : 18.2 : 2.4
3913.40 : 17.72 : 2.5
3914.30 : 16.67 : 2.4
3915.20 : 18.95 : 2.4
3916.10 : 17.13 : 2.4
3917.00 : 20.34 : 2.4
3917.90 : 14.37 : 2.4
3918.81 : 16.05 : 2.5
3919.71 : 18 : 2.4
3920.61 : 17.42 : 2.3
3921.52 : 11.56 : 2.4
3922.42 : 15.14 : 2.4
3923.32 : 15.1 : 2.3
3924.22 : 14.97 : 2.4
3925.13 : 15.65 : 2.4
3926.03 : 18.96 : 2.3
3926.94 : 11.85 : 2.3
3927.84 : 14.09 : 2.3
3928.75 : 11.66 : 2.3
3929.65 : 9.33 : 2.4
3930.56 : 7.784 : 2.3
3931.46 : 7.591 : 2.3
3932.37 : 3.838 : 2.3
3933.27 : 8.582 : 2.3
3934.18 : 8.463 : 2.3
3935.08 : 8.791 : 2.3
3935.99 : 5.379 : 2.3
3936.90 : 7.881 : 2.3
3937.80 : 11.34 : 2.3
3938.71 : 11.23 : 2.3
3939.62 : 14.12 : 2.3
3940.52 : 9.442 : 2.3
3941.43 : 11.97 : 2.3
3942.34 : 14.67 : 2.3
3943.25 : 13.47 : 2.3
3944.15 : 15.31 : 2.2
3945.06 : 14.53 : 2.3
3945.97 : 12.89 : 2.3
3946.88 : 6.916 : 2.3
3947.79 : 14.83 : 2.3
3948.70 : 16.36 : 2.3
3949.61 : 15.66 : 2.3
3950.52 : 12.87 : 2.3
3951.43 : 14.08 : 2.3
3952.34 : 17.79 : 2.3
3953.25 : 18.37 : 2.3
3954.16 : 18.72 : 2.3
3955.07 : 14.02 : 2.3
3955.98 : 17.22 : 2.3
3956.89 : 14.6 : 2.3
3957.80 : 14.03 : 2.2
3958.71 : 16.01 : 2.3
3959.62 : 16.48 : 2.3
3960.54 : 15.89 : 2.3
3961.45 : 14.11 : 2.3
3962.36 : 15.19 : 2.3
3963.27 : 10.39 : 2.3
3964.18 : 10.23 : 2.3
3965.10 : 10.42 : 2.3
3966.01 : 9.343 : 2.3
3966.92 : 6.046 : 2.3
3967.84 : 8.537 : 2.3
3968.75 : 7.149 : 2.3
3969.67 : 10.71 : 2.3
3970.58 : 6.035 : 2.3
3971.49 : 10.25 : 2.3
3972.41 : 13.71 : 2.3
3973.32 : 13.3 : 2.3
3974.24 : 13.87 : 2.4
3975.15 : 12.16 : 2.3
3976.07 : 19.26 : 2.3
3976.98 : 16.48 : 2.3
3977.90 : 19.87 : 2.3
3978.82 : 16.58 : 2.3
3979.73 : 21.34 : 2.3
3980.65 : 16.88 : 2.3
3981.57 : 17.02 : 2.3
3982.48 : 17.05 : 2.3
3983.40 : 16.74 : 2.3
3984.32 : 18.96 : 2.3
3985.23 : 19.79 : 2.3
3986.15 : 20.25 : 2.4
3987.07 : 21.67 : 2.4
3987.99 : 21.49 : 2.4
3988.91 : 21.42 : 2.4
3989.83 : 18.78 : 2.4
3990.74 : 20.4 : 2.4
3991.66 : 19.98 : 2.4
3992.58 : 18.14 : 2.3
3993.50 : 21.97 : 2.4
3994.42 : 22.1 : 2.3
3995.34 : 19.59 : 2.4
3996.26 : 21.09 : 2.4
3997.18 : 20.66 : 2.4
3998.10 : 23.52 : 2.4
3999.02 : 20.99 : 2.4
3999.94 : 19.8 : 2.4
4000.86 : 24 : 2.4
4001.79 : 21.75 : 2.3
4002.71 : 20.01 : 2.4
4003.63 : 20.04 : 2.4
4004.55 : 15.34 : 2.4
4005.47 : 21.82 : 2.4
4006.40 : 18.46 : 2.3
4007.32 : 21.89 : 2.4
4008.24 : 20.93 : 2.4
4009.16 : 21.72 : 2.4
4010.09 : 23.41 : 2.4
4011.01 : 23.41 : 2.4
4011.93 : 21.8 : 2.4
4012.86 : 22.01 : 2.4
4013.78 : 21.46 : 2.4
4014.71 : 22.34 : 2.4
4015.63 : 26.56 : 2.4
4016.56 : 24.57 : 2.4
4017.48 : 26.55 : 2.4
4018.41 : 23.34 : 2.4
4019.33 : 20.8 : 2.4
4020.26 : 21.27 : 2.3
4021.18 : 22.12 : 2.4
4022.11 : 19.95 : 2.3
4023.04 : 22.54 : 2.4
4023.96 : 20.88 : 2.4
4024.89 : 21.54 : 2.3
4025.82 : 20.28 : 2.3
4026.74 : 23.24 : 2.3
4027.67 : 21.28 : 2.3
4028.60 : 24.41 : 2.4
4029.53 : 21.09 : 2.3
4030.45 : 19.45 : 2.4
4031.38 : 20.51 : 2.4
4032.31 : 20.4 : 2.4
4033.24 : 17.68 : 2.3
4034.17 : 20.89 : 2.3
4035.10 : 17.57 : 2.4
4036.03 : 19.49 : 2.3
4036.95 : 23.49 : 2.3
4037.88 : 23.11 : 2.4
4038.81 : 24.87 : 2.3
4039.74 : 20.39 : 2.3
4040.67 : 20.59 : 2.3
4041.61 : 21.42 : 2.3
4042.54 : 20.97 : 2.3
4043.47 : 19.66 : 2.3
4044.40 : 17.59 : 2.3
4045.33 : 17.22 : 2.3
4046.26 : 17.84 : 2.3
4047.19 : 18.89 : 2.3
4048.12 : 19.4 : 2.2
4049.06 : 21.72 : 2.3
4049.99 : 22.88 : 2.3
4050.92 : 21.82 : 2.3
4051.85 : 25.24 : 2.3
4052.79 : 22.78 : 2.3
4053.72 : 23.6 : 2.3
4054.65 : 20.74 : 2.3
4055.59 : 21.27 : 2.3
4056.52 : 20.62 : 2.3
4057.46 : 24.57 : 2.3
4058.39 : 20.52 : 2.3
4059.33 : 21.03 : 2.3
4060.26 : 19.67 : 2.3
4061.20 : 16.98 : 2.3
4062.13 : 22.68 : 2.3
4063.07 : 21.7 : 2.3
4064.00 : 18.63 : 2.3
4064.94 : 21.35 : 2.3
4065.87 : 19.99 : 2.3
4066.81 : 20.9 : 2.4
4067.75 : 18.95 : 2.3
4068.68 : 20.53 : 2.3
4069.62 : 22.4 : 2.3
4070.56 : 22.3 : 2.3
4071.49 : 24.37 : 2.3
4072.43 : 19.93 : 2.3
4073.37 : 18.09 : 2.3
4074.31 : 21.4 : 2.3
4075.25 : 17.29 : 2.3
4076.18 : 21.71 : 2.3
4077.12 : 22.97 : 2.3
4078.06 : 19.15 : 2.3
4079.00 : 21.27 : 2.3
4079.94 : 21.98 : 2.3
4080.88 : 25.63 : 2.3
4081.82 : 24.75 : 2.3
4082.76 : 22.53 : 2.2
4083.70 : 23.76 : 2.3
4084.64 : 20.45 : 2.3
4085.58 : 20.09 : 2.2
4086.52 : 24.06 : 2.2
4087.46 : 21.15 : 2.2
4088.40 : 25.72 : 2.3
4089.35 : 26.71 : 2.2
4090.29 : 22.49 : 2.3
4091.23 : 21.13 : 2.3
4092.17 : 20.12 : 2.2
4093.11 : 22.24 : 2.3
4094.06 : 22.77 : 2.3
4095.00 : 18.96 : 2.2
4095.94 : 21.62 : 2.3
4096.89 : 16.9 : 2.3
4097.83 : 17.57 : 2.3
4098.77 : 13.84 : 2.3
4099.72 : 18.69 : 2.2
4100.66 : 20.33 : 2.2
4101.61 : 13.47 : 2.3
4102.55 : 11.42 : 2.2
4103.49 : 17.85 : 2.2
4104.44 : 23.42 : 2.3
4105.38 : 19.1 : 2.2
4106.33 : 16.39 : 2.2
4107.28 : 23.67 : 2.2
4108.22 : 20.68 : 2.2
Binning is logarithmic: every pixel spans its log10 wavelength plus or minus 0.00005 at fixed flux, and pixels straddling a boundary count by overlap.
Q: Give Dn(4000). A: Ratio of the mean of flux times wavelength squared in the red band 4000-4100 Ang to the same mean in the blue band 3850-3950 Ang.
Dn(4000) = 1.7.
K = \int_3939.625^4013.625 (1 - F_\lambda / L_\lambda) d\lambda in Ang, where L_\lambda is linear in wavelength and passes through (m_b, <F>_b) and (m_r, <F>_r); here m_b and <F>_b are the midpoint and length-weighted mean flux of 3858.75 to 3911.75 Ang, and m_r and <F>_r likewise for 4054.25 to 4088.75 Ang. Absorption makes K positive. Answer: 4.5 Ang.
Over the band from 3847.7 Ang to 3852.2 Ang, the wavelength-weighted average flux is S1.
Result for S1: 13.7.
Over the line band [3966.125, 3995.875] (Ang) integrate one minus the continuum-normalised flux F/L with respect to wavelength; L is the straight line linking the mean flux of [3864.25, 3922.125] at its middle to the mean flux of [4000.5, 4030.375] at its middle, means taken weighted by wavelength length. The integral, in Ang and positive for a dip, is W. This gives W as 5.3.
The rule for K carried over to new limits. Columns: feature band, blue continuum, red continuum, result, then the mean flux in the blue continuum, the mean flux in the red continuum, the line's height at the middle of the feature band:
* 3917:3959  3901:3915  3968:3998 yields 8.71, 16.1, 17.3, 16.6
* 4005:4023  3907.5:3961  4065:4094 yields -3.97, 14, 21.8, 18.3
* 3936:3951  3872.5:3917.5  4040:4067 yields 3.74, 14.8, 20.8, 16.6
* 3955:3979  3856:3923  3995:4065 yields 6.93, 14.6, 21.3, 18.3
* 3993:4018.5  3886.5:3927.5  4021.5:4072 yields -3.13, 15.6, 21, 19.4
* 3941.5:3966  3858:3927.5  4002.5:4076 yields 4.29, 14.6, 21.2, 17.3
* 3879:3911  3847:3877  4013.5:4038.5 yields 0.97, 13.3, 21.8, 15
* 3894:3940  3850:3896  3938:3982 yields -2.72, 13.2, 13.7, 13.5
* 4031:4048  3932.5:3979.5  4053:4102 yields -1.55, 12.8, 21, 18.5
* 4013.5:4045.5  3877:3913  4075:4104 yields -4.55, 14.7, 20.6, 18.8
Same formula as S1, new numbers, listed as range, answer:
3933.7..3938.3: 8.4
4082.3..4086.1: 21.7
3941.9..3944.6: 14.5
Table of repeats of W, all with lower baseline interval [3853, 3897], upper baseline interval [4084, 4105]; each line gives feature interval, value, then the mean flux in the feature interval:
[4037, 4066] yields -3.47 Ang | 21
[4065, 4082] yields -1.59 Ang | 21.3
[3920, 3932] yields 1.42 Ang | 13.2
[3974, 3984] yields -0.34 Ang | 17.1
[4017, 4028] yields -2.53 Ang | 22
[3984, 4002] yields -4.06 Ang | 20.8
